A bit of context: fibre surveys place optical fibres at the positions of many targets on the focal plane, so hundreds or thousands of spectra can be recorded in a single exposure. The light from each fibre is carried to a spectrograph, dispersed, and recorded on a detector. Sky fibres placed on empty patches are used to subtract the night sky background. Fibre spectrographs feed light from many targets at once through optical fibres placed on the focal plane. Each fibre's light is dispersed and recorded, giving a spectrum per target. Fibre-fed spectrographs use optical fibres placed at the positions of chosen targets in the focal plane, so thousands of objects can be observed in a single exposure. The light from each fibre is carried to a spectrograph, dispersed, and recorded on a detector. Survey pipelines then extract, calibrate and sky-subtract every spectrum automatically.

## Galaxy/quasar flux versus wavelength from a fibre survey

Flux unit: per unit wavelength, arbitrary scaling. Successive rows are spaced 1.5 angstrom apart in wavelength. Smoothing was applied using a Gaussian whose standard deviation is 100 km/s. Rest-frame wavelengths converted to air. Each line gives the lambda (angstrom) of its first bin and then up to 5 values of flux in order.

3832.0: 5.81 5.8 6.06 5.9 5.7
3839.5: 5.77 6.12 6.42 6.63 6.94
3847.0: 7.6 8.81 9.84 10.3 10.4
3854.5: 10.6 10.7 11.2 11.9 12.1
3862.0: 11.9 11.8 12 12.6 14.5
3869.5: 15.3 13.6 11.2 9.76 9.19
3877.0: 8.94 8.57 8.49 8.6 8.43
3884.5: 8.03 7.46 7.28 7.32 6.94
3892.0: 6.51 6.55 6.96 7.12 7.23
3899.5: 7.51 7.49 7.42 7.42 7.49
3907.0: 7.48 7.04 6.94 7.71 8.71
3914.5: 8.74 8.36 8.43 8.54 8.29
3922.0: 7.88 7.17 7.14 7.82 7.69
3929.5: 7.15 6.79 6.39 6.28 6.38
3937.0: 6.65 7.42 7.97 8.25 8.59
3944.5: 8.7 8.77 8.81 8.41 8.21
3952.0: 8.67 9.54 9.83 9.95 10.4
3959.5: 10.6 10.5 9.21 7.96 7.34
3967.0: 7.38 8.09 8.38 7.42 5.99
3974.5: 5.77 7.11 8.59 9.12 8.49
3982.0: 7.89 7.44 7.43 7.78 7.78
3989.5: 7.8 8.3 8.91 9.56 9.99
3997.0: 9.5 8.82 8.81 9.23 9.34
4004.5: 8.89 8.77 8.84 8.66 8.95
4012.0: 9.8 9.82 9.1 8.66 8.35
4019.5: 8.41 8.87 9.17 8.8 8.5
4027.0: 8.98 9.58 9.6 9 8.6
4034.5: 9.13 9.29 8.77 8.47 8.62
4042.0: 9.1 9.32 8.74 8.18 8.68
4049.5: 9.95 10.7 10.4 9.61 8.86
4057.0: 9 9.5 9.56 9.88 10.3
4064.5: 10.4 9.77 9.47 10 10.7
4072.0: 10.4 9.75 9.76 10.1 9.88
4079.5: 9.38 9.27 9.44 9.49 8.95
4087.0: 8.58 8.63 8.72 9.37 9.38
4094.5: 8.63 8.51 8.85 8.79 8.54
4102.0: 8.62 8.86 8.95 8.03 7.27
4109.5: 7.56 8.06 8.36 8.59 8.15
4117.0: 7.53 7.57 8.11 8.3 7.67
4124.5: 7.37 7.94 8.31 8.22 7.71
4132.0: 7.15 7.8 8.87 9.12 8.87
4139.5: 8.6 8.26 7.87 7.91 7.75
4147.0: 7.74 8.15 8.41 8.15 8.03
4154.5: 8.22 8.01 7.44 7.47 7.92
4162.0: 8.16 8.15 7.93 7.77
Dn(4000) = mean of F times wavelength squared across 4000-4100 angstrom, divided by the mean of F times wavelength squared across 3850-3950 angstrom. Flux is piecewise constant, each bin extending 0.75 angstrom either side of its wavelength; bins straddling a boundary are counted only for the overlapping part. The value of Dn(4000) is 1.14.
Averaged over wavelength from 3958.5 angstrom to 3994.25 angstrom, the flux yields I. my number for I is 8.11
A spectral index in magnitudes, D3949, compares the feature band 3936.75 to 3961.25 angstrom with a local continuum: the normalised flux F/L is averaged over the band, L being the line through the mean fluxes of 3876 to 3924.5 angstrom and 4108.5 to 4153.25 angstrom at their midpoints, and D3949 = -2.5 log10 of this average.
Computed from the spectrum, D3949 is -0.14 mag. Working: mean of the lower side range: 7.72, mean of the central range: 8.91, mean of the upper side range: 8.07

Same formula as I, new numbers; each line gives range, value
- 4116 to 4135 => 7.85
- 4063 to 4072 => 10.1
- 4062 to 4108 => 9.29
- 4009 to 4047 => 8.95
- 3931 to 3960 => 8.35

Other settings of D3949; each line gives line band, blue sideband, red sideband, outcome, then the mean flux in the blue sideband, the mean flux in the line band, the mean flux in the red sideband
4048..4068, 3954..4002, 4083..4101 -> -0.12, 8.48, 9.76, 8.88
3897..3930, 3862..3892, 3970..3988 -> 0.18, 9.96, 7.71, 7.59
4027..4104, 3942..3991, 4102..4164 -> -0.14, 8.37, 9.31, 8.07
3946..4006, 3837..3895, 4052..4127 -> 0.07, 9.32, 8.55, 8.97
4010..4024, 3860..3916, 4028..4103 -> 0.03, 8.96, 9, 9.32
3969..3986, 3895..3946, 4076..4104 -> 0.06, 7.59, 7.61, 9.04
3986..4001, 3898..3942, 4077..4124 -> -0.10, 7.53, 8.75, 8.58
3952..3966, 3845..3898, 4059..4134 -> -0.02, 9.68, 9.48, 8.82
